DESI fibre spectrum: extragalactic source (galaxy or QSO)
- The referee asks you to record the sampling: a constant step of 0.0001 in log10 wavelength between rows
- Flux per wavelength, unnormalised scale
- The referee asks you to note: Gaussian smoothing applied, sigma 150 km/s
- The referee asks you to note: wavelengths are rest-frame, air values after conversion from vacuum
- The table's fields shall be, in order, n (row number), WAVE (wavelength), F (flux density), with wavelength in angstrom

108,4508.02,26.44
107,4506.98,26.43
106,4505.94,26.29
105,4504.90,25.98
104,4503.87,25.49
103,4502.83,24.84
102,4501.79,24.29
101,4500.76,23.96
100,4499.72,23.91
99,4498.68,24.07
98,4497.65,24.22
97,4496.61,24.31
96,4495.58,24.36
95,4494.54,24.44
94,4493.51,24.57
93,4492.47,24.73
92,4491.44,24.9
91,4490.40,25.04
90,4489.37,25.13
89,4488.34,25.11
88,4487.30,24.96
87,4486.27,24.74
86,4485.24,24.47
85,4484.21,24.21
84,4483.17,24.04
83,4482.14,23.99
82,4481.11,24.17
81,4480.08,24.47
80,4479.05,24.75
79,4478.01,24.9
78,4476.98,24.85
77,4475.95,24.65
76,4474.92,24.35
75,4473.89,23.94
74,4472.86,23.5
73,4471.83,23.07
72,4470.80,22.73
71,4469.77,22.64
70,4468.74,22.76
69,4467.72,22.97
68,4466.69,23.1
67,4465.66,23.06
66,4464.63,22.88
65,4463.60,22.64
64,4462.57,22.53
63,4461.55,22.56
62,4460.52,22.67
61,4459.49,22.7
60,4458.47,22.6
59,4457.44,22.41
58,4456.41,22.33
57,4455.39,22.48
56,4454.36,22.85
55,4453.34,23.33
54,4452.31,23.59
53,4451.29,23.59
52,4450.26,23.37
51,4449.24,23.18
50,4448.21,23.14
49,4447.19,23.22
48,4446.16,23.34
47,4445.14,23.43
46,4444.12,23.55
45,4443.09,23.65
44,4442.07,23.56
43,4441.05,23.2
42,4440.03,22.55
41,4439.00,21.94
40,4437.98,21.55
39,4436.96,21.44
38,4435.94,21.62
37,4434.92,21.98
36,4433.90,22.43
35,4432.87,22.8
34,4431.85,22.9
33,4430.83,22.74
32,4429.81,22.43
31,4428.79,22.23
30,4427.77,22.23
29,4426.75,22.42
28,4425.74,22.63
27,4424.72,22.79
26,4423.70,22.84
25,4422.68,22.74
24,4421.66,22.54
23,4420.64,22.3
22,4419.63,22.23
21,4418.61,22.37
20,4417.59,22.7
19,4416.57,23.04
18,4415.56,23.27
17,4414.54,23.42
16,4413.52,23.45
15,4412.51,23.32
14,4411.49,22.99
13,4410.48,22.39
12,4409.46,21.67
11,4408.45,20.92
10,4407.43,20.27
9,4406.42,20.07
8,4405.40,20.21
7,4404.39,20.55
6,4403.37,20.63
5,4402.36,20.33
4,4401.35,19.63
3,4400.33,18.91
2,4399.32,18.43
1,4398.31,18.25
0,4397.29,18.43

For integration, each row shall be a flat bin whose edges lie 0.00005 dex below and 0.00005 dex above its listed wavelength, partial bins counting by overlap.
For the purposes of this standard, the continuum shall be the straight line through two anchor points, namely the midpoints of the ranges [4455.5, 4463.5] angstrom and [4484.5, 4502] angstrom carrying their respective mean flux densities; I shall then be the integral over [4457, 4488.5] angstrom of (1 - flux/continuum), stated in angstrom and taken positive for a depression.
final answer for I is -0.4 angstrom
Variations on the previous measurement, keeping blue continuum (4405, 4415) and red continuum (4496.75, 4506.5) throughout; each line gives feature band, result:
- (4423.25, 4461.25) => 0.24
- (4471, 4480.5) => -0.11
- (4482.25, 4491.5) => -0.15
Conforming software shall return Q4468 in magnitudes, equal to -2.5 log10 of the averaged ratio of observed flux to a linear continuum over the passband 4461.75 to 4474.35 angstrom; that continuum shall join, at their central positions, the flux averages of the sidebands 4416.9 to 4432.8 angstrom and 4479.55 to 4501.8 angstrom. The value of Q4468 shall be 0.04 mag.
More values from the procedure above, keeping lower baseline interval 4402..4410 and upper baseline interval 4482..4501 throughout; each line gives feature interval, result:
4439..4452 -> -0.04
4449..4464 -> 0.00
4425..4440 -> -0.02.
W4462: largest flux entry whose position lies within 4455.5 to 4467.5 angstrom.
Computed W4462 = 23.1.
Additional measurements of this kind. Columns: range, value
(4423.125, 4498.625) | 25.13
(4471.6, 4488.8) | 25.11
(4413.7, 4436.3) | 23.42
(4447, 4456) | 23.59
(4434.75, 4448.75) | 23.65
